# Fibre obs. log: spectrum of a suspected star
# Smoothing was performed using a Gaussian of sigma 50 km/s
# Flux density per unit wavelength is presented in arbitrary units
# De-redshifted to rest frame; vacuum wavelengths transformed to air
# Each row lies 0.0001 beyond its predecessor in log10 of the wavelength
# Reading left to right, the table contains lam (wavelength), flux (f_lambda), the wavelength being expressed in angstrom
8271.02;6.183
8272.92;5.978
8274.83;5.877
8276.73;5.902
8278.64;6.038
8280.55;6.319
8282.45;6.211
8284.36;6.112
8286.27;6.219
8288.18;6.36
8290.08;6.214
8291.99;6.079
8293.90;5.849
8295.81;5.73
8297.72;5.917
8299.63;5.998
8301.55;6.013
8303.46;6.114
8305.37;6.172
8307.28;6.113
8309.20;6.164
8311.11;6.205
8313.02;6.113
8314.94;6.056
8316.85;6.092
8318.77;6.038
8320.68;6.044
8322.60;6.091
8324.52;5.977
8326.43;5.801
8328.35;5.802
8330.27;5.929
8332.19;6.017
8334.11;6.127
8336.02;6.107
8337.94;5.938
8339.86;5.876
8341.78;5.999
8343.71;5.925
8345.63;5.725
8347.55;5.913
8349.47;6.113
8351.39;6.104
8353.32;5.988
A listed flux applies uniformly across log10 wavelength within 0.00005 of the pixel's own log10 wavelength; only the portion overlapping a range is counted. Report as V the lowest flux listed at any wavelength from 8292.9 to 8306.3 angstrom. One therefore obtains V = 5.73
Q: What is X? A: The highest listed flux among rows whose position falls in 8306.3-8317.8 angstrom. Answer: 6.205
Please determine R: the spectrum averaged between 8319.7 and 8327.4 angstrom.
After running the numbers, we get 5.98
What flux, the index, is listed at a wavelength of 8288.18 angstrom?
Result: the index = 6.36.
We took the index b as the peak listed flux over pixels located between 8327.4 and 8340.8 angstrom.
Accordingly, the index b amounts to 6.127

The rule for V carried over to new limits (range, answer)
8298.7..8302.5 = 5.998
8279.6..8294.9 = 5.849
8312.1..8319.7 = 6.038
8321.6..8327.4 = 5.801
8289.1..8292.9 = 6.079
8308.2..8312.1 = 6.164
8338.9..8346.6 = 5.725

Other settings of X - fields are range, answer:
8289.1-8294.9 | 6.214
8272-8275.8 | 5.978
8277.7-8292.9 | 6.36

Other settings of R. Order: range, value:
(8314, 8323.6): 6.06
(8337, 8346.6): 5.89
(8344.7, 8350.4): 5.92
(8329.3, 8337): 6.05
